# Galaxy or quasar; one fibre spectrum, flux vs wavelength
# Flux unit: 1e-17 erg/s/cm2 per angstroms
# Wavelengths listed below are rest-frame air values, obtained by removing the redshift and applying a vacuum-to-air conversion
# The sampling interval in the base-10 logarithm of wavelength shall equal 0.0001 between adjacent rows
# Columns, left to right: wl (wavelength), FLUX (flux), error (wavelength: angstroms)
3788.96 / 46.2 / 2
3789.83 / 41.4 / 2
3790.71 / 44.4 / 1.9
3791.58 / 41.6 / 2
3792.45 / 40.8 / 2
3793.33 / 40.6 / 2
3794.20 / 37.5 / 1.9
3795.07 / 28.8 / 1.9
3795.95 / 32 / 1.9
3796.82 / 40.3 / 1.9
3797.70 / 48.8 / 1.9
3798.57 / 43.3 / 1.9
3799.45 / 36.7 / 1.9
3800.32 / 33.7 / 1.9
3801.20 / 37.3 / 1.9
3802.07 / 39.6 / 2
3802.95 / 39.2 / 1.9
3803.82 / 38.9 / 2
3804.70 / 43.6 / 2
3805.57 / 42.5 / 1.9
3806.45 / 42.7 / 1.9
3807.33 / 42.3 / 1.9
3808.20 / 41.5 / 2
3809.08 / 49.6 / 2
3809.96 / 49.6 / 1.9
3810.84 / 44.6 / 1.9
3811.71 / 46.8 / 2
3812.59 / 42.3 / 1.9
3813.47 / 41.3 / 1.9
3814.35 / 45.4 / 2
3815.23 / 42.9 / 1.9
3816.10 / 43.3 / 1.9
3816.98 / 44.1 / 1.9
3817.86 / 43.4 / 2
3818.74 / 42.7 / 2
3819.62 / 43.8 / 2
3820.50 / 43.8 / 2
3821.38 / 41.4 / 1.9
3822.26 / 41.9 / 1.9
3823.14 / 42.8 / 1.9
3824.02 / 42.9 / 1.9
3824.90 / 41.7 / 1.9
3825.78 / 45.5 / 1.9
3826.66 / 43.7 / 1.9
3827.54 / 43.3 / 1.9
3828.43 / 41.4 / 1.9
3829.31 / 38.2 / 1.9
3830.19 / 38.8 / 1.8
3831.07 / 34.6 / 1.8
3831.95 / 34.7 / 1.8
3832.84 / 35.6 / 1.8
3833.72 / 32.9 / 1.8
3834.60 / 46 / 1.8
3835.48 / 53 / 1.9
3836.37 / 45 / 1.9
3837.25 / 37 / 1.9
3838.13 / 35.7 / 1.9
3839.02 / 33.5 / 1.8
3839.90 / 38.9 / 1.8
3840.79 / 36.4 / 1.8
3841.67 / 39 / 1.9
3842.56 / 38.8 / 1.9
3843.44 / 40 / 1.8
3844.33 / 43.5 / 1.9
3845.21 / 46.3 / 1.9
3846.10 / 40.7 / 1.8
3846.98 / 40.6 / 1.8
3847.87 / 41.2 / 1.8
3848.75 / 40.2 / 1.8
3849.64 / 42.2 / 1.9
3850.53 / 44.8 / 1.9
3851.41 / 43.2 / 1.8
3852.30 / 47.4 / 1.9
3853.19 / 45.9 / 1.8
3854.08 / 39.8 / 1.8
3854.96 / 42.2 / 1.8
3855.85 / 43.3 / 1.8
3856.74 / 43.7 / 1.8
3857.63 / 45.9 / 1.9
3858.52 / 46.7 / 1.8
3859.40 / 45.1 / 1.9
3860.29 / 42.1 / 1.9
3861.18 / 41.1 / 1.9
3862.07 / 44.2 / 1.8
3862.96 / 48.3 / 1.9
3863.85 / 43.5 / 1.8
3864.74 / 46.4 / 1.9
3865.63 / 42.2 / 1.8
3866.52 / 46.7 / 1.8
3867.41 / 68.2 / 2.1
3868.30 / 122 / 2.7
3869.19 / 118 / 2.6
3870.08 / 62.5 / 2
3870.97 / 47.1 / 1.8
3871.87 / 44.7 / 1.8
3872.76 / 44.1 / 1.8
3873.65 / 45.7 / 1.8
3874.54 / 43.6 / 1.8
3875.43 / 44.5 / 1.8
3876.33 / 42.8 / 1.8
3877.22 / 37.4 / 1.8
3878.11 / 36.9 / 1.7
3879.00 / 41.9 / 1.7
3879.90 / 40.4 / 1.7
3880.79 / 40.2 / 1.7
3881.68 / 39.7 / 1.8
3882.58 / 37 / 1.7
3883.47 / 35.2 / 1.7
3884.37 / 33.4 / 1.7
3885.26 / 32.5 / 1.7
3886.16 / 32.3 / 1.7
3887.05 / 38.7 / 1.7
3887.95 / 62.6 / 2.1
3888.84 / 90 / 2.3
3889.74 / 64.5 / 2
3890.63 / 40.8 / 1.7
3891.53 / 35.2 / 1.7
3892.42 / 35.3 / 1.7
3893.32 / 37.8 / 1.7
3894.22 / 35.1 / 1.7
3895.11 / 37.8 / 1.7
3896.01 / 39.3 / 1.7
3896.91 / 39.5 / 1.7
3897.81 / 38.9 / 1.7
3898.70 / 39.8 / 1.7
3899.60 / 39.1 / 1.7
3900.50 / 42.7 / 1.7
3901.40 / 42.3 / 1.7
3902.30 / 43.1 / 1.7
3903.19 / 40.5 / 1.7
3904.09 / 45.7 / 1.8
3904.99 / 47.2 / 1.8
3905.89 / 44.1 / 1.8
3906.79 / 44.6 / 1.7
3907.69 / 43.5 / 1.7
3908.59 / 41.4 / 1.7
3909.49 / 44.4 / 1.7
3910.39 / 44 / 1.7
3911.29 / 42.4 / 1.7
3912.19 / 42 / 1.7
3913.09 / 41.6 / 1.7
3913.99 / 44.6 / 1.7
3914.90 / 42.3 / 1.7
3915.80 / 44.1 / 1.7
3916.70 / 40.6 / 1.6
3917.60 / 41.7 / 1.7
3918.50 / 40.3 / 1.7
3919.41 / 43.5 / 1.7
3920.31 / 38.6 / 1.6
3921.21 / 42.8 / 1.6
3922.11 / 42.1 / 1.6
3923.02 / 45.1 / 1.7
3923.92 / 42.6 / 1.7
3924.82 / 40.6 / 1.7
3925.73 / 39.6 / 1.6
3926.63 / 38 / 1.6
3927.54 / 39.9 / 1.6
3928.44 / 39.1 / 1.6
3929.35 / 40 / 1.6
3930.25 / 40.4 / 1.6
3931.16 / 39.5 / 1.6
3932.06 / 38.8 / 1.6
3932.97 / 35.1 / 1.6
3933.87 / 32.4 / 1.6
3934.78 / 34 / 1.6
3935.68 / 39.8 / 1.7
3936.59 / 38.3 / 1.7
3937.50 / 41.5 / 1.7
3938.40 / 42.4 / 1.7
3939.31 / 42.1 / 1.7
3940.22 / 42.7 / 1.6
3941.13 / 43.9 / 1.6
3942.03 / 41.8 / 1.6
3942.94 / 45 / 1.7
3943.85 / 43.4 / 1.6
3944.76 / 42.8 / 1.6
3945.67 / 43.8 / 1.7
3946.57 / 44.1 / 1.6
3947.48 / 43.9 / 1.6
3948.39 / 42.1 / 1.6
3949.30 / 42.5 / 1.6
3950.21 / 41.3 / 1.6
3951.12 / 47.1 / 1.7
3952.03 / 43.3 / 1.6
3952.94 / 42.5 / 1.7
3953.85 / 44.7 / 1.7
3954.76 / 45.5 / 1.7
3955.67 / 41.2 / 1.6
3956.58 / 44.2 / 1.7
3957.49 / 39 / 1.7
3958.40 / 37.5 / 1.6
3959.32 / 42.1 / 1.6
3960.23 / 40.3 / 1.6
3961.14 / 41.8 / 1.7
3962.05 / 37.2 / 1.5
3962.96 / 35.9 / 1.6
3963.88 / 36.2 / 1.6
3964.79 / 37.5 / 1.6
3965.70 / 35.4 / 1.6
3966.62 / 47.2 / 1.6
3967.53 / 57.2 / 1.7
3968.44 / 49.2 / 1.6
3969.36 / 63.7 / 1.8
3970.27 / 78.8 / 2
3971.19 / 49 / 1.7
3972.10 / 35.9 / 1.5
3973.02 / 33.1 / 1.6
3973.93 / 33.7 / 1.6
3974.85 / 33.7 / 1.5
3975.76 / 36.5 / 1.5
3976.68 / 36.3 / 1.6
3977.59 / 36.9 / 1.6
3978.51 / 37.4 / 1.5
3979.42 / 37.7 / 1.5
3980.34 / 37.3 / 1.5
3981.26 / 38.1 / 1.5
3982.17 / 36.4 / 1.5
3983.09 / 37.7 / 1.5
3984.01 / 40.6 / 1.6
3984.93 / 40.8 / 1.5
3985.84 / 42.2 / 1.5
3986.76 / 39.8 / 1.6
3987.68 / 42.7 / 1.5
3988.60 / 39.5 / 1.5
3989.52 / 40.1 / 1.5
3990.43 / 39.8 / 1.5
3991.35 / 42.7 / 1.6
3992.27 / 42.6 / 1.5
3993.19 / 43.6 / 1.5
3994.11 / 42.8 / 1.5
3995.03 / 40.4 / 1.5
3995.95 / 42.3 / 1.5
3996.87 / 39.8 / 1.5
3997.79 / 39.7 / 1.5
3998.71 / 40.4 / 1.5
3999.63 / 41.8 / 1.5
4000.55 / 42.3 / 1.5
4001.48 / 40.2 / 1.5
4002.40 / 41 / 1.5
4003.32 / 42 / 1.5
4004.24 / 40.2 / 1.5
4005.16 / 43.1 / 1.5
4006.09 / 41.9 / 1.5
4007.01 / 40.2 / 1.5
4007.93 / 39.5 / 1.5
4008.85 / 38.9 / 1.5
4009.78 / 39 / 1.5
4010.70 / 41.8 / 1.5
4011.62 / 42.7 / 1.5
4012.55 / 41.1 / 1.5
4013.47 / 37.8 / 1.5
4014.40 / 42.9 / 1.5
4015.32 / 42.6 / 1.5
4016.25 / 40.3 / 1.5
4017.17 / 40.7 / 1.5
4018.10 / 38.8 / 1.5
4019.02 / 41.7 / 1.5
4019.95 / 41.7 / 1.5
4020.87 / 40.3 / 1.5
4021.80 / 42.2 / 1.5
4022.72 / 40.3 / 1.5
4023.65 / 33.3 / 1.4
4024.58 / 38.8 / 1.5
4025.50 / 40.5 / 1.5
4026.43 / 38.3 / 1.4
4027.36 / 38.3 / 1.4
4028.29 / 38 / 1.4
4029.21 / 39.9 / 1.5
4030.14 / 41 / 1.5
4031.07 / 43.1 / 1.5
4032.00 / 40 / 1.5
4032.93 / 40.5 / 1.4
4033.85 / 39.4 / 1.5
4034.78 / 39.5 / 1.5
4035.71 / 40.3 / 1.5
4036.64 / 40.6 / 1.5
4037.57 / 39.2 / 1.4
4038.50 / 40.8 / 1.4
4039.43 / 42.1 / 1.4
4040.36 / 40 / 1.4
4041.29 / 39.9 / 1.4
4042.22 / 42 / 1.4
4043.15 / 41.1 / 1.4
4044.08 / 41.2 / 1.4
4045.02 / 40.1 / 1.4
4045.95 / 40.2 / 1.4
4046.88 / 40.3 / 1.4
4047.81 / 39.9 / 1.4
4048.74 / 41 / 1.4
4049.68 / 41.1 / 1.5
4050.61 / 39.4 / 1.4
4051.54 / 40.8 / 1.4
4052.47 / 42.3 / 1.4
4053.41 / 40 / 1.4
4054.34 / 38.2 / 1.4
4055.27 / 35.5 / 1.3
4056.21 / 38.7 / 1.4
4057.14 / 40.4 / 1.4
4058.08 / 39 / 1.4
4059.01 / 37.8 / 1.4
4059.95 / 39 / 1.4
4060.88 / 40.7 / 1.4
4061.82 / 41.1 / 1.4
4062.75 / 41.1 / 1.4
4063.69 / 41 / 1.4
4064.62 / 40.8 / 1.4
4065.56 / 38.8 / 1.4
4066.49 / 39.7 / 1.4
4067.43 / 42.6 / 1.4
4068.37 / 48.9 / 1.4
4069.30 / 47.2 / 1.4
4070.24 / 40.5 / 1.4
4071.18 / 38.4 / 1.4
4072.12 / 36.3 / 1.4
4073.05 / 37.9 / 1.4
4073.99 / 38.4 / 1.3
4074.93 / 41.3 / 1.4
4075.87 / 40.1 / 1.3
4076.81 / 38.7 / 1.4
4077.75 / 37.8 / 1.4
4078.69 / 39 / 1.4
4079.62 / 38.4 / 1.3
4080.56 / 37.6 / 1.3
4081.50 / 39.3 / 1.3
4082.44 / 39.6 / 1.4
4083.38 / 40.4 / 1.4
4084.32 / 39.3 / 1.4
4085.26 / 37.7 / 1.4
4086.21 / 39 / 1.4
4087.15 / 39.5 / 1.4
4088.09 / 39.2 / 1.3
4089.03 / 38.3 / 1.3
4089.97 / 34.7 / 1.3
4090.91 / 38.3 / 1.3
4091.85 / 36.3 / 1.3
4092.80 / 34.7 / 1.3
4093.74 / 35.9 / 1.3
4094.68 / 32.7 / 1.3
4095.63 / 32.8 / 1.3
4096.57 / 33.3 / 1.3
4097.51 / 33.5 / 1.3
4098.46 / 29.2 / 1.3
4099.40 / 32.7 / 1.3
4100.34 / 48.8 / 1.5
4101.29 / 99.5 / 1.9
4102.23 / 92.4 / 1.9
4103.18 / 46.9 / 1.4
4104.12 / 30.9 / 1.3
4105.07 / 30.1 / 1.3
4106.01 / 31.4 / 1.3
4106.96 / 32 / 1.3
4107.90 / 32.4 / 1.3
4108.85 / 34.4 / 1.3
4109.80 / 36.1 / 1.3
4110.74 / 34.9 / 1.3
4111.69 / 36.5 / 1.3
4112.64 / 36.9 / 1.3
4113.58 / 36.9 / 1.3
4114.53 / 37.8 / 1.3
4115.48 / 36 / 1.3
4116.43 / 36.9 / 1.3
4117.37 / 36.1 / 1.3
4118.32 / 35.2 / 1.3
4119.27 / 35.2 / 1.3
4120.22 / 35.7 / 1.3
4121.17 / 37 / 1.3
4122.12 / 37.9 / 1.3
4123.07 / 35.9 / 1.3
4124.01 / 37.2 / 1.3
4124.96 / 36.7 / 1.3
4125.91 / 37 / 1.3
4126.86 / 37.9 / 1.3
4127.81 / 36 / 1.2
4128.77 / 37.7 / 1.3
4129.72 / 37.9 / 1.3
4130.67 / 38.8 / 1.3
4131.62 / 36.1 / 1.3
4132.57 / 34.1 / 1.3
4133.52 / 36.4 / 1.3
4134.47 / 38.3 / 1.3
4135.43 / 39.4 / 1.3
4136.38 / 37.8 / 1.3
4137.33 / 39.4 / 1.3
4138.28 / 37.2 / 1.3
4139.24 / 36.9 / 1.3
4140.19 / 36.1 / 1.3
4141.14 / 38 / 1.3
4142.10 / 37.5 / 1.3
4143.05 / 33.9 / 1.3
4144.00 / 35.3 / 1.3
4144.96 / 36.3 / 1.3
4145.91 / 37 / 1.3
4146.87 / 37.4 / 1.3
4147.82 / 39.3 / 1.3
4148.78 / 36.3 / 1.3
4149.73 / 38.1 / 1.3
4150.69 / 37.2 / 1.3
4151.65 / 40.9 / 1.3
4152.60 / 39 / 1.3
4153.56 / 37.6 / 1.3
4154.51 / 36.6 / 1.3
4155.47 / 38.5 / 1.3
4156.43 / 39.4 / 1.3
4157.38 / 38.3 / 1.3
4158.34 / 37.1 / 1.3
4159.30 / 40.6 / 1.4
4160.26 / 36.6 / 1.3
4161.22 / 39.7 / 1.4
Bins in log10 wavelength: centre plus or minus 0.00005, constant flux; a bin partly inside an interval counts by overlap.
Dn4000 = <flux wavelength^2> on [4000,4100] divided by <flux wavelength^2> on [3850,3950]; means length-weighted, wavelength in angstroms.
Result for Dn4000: 0.97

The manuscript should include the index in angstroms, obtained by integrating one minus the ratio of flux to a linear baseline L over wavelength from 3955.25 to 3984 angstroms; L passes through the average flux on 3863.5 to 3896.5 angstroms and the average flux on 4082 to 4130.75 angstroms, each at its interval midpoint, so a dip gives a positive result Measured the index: 2.0 angstroms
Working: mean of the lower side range 48.3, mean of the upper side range 38.6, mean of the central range 41.4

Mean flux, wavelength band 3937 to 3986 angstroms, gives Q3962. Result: 42.1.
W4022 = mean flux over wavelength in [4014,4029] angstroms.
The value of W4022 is 39.9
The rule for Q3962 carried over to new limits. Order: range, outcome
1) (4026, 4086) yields 40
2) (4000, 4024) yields 40.7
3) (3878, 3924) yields 42.4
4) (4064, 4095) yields 39.1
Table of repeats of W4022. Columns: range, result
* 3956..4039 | 40.9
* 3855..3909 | 46.3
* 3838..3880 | 46.8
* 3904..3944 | 41.4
